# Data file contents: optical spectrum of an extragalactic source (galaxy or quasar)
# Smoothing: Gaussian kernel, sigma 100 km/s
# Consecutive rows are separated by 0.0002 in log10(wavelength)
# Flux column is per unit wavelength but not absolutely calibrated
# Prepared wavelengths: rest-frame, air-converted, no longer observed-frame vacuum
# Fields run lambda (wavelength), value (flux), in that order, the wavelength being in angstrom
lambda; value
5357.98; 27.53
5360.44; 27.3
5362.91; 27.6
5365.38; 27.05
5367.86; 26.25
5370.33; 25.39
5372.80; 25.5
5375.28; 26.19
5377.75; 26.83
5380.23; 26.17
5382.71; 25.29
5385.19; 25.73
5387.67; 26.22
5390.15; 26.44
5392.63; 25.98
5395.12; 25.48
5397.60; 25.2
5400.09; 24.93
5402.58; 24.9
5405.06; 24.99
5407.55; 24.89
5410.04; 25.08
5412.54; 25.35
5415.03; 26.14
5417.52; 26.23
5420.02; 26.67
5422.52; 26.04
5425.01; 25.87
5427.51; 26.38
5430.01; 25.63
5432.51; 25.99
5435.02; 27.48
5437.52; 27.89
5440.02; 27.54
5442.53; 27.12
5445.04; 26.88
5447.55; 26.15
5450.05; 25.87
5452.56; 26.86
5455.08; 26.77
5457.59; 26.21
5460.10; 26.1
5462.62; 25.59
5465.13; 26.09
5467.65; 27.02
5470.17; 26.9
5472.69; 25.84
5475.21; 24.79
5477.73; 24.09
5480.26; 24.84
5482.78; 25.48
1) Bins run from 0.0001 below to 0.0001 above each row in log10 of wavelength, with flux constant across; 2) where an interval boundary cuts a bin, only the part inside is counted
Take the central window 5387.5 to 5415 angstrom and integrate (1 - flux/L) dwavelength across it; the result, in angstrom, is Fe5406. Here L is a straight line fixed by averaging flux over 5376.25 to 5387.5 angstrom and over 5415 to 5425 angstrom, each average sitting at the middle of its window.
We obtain 0.8 angstrom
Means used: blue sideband 26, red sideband 26.2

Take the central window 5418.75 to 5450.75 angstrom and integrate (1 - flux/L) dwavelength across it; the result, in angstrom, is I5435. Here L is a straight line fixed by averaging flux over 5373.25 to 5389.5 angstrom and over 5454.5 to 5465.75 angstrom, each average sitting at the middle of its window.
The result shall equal -0.6 angstrom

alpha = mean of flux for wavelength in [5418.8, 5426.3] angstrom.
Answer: 26.2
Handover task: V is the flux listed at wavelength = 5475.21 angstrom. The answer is 24.79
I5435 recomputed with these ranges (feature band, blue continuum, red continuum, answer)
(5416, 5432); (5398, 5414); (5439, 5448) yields -0.1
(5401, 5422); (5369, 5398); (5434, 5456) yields 0.7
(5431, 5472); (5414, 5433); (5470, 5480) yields -1.6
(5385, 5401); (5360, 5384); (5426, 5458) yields 0.4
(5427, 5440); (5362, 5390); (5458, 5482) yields -0.4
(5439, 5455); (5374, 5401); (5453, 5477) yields -0.4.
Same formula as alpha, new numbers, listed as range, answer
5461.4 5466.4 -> 25.9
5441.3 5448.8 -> 26.7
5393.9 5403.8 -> 25.1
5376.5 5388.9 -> 26.1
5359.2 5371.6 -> 26.7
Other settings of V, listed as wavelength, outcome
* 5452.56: 26.86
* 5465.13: 26.09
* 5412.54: 25.35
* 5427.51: 26.38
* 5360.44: 27.3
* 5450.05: 25.87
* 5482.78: 25.48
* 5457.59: 26.21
